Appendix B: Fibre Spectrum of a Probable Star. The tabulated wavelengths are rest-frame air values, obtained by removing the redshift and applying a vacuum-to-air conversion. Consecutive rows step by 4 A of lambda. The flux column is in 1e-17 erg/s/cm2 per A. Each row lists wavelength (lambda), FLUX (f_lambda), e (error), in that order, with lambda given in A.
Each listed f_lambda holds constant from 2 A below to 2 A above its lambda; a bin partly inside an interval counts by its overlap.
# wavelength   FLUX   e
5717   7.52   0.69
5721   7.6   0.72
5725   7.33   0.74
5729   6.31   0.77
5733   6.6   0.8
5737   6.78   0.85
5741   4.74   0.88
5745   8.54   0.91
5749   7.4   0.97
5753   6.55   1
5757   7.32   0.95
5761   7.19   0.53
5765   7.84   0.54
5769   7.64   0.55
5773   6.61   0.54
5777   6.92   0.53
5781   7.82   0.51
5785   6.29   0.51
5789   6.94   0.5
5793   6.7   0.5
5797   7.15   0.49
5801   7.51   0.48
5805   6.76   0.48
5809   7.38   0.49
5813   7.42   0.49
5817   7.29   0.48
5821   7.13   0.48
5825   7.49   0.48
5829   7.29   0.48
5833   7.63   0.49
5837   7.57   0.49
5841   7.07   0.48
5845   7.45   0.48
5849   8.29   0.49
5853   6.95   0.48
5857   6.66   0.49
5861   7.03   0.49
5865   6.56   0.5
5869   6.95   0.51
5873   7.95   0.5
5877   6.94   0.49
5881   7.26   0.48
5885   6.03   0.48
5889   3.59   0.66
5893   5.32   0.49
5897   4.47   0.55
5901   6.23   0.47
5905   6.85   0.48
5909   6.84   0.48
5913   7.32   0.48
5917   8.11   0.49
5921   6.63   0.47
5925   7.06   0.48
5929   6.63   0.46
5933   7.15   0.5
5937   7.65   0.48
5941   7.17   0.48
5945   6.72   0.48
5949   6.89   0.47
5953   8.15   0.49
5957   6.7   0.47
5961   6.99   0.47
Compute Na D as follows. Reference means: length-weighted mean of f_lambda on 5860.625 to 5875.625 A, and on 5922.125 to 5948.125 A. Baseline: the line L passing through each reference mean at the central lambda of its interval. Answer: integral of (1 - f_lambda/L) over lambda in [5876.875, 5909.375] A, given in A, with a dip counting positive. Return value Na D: 5.7 A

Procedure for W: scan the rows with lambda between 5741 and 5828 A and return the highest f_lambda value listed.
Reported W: 8.54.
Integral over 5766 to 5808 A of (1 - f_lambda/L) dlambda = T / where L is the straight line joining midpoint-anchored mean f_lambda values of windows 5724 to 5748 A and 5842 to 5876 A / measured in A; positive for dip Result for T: -0.83 A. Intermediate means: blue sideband 6.72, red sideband 7.22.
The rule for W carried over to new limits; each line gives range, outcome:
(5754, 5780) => 7.84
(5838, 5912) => 8.29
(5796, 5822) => 7.51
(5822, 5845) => 7.63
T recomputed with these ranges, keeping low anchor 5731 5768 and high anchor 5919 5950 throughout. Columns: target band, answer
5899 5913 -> 0.51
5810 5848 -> -2.13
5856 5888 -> 0.78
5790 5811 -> -0.26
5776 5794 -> 0.16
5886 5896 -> 3.40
